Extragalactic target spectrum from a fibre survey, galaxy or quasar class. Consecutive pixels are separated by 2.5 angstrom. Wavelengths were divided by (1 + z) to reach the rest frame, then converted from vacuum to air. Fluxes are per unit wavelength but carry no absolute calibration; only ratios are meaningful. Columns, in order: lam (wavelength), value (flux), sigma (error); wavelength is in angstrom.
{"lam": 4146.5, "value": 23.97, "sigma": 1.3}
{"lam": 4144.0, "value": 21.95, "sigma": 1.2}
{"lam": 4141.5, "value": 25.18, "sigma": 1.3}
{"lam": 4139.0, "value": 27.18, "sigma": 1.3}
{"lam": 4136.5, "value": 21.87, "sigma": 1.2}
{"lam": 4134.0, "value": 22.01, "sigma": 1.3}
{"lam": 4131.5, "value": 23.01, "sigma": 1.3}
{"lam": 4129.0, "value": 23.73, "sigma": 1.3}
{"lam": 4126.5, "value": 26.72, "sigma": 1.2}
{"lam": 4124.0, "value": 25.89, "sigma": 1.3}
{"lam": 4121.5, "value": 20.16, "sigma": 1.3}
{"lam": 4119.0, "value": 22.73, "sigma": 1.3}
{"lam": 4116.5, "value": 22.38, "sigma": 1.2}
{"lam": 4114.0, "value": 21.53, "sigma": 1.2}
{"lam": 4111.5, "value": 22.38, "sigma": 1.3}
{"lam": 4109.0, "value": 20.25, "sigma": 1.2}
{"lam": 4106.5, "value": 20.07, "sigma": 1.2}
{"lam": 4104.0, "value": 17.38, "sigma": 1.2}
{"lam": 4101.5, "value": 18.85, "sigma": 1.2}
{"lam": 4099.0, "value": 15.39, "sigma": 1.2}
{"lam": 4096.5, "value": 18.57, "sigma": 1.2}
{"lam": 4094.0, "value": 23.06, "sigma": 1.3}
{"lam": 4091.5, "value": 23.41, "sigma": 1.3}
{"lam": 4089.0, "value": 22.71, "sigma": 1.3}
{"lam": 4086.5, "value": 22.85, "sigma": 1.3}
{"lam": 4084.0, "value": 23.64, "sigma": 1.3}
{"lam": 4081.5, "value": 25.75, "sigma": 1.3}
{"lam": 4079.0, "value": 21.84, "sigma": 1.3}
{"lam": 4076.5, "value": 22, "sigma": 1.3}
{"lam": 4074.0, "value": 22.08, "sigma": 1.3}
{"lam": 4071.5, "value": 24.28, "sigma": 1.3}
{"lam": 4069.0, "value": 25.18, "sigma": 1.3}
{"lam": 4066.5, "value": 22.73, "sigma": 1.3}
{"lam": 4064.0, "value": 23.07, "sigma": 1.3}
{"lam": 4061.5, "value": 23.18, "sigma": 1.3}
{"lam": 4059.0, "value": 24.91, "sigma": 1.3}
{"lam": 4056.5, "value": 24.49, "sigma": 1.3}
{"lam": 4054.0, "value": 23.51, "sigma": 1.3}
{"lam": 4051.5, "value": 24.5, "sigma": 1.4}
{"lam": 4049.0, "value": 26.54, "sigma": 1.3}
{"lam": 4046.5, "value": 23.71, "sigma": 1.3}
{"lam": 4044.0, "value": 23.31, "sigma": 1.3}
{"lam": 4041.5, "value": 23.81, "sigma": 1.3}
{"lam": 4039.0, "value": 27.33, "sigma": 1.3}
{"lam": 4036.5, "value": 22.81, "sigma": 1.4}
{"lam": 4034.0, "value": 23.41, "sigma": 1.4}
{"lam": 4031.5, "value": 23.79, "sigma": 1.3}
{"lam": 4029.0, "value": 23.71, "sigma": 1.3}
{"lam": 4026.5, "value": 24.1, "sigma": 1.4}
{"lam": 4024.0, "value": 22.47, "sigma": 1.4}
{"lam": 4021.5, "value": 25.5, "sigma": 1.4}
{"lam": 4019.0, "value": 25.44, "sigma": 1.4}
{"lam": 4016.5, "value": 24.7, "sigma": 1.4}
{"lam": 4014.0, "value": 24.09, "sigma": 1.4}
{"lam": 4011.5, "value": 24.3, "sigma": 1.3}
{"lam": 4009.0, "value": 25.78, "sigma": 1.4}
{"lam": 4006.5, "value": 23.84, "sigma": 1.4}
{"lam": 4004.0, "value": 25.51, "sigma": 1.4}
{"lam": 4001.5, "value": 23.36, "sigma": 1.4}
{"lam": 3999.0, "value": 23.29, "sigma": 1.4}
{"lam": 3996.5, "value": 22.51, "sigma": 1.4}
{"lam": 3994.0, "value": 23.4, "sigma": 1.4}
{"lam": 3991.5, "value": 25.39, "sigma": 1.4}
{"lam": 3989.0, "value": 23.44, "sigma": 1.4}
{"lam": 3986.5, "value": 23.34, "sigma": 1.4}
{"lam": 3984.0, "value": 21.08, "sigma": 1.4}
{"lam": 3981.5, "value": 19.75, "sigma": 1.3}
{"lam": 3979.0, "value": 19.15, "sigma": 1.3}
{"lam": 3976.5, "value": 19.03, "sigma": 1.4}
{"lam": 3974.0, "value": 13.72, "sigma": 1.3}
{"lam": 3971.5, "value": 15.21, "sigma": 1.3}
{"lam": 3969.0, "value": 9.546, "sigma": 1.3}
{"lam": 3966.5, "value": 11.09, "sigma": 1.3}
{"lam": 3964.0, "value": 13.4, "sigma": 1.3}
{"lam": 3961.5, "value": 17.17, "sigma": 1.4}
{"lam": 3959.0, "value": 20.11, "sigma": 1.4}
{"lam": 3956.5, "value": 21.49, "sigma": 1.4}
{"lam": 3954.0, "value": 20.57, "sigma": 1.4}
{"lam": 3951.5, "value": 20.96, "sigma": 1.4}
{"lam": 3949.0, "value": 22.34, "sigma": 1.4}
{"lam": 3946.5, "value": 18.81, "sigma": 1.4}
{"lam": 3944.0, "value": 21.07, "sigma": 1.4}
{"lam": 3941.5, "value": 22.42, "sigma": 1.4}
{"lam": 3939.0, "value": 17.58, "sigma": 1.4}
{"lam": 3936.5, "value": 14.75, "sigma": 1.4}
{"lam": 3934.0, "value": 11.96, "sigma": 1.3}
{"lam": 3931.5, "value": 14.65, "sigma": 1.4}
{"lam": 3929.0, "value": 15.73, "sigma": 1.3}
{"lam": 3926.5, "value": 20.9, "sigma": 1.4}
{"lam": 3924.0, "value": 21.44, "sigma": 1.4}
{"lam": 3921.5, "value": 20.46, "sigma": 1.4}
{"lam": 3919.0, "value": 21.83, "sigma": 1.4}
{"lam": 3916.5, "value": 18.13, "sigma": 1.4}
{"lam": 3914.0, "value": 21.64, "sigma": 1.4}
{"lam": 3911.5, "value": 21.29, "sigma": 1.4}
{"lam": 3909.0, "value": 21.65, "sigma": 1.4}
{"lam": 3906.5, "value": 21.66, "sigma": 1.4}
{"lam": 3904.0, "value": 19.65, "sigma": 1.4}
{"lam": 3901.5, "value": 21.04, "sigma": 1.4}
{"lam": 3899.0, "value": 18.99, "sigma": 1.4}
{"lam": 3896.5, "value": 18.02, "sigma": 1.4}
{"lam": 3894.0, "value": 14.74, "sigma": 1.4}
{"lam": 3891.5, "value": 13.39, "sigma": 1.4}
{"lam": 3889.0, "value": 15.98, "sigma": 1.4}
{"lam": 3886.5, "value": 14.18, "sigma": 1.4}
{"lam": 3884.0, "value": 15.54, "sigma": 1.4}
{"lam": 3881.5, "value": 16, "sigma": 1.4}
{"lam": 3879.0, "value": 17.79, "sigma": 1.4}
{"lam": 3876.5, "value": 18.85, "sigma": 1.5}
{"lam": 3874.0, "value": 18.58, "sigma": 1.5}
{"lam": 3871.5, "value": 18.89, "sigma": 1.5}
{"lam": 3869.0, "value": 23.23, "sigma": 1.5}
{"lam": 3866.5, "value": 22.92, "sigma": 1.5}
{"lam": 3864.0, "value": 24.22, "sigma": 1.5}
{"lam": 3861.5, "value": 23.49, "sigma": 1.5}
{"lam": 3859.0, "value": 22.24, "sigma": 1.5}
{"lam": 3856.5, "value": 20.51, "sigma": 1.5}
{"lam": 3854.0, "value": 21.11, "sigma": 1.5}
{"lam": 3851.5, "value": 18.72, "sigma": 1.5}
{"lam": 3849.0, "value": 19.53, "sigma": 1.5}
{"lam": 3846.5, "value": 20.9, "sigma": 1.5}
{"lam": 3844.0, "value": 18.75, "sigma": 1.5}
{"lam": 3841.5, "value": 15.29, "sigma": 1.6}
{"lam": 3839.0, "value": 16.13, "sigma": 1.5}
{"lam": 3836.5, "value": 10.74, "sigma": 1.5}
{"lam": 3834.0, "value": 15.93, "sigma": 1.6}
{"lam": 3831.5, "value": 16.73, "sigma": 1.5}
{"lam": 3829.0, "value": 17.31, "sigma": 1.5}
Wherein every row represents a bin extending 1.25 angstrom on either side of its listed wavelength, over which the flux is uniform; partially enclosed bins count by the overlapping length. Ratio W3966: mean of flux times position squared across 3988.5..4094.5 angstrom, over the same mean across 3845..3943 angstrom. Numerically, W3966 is 1.35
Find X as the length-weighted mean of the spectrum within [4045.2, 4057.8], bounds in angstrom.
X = 24.5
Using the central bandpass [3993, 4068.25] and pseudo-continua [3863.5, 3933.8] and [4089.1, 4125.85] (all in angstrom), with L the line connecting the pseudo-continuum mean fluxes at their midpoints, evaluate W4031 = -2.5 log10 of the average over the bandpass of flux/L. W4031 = -0.19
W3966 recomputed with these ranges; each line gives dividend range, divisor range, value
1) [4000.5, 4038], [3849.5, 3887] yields 1.32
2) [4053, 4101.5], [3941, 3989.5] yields 1.29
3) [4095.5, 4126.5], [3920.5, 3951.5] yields 1.22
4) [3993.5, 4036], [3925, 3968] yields 1.39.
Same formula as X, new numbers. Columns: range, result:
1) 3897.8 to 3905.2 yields 19.9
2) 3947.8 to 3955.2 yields 21.3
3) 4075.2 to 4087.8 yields 23.2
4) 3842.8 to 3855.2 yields 19.8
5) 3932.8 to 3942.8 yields 16.7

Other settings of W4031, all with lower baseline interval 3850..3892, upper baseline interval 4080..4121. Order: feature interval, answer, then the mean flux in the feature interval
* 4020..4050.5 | -0.17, 24.2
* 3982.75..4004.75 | -0.15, 23.4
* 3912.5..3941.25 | 0.08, 18.3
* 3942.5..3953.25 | -0.05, 20.8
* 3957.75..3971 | 0.37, 14.3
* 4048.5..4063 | -0.17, 24.4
